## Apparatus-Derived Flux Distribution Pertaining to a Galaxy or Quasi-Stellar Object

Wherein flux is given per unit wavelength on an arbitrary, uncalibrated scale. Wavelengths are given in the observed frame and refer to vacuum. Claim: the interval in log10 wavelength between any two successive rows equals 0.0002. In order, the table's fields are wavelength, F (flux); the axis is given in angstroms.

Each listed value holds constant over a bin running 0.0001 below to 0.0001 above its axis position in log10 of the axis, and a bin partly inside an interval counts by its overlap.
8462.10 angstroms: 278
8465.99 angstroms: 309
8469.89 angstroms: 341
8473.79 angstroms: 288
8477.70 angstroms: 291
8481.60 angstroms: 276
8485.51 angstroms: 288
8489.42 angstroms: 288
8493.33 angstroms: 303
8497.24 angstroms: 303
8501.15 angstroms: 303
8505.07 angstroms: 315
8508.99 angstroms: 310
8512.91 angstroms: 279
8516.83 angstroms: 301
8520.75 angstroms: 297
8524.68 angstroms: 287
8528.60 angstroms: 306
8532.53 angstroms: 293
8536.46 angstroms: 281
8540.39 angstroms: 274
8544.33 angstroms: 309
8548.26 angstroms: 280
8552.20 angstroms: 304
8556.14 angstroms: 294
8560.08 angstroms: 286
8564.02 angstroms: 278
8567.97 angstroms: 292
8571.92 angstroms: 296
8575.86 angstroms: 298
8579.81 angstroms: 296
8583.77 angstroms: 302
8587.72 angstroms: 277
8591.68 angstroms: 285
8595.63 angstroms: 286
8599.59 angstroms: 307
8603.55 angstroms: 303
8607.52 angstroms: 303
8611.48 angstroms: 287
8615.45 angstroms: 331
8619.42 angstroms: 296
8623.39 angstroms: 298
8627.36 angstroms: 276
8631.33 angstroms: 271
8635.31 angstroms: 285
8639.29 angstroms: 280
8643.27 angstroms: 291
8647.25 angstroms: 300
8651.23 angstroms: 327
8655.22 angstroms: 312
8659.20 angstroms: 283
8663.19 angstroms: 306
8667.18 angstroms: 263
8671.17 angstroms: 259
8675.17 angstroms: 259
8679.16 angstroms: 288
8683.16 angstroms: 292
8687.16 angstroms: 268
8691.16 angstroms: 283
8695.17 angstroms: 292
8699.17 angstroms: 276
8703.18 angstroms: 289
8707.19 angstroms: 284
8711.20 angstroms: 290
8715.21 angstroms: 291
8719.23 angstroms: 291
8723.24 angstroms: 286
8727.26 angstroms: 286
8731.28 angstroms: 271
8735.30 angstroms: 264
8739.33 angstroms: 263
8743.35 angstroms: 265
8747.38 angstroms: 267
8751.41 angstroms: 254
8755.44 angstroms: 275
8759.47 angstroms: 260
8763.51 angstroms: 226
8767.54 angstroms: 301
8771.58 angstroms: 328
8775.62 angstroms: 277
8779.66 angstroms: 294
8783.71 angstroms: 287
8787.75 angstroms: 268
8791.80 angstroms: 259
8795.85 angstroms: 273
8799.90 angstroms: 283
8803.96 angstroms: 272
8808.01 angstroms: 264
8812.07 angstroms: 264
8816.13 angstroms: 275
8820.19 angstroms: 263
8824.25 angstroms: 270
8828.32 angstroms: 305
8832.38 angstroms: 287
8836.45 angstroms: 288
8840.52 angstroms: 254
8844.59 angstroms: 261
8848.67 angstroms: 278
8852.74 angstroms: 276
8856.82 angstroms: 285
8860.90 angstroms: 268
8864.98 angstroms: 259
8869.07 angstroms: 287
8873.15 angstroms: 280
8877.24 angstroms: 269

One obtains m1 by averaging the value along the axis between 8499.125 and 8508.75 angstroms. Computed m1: 309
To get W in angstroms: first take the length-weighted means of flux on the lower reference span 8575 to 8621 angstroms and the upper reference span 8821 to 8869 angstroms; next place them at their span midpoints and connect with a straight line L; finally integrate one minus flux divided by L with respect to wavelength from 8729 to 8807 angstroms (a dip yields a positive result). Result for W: 2.62 angstroms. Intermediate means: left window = 298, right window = 276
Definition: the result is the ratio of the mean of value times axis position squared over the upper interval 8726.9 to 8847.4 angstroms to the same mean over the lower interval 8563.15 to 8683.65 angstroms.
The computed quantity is 0.97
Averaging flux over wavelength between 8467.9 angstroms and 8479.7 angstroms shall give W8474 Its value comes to 307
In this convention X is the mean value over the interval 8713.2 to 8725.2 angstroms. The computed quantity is 289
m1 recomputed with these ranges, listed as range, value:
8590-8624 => 300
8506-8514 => 299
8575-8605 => 294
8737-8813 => 273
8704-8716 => 288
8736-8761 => 264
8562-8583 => 292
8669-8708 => 279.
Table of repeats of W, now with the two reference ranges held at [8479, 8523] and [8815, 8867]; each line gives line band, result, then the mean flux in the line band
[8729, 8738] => 0.4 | 268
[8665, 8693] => 1.1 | 273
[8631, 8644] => 0.2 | 282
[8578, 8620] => -1.1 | 298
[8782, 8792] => 0.2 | 273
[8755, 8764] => 0.8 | 255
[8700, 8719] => -0.3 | 288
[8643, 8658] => -1.1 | 308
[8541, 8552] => 0.0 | 293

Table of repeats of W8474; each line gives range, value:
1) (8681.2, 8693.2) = 281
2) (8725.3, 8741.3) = 271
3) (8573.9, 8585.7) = 298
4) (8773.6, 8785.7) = 286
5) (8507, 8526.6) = 295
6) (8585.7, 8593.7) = 281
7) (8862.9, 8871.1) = 273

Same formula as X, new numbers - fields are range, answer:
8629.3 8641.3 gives 279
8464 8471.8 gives 325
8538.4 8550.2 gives 288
